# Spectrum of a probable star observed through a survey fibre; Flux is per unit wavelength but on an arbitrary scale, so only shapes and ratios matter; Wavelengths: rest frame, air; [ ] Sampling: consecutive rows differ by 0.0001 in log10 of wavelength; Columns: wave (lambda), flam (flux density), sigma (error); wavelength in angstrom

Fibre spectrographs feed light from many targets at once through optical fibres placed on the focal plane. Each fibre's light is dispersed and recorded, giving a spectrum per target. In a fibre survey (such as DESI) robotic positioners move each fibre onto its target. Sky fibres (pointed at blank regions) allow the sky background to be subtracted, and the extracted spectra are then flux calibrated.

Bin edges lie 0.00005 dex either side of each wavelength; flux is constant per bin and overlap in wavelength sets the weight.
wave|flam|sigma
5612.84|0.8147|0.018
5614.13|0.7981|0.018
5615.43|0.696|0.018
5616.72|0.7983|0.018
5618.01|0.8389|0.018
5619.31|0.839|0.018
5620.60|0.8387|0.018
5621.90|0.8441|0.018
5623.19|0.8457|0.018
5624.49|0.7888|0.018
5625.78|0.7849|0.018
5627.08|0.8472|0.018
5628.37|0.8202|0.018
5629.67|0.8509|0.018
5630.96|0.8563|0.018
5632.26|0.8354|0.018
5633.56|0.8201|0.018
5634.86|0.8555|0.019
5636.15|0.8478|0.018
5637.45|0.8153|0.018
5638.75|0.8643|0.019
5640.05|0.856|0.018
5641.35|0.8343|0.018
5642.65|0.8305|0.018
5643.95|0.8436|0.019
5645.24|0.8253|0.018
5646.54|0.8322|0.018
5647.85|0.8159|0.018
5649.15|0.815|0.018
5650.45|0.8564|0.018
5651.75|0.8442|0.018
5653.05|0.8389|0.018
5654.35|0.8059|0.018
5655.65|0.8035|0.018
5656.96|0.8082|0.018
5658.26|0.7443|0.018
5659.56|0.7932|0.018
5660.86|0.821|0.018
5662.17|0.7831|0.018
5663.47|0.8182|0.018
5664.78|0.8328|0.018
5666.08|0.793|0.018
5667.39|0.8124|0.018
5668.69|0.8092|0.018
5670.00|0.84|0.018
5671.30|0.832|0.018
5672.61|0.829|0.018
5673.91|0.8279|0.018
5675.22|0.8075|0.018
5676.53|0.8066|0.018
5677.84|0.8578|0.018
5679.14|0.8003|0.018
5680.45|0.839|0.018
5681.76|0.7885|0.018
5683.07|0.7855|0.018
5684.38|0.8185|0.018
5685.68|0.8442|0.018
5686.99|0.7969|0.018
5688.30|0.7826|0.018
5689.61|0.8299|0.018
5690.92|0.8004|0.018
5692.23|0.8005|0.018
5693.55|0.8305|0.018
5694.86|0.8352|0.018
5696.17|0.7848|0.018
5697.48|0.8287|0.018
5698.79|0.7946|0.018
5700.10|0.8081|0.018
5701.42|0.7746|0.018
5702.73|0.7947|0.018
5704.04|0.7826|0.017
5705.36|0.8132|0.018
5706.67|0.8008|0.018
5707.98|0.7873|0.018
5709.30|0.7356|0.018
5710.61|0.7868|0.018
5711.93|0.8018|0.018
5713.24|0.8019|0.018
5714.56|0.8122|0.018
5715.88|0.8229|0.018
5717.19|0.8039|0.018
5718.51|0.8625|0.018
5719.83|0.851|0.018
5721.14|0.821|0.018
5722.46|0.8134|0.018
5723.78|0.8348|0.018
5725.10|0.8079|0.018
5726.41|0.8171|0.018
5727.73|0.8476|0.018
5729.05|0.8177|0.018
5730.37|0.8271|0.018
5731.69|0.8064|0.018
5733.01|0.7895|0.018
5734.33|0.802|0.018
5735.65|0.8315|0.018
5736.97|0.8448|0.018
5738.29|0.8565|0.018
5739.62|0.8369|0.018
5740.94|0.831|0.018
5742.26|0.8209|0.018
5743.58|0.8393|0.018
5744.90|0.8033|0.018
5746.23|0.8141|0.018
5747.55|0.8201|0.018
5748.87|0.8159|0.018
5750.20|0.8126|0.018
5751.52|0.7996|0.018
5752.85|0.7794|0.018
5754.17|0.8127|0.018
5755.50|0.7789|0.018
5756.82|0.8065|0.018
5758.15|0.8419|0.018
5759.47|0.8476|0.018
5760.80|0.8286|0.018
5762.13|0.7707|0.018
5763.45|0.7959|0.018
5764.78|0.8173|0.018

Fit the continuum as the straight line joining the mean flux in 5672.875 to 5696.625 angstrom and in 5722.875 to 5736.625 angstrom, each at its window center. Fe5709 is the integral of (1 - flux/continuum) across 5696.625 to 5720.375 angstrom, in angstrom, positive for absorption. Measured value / 0.4 angstrom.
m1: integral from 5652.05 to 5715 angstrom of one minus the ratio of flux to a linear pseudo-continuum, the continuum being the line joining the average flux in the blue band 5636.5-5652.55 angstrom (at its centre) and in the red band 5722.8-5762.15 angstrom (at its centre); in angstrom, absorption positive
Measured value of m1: 1.7 angstrom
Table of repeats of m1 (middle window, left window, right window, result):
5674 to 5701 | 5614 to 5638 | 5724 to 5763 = 0.3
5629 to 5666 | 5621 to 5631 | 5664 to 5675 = -0.1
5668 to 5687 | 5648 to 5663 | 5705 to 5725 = -0.2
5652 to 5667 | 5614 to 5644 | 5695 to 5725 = 0.3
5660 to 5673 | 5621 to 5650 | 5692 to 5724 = 0.1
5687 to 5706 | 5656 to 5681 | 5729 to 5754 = 0.3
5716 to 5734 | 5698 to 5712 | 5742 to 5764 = -0.6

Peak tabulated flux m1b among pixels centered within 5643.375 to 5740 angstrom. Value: 0.8625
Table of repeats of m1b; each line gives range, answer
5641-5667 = 0.8564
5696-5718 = 0.8287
